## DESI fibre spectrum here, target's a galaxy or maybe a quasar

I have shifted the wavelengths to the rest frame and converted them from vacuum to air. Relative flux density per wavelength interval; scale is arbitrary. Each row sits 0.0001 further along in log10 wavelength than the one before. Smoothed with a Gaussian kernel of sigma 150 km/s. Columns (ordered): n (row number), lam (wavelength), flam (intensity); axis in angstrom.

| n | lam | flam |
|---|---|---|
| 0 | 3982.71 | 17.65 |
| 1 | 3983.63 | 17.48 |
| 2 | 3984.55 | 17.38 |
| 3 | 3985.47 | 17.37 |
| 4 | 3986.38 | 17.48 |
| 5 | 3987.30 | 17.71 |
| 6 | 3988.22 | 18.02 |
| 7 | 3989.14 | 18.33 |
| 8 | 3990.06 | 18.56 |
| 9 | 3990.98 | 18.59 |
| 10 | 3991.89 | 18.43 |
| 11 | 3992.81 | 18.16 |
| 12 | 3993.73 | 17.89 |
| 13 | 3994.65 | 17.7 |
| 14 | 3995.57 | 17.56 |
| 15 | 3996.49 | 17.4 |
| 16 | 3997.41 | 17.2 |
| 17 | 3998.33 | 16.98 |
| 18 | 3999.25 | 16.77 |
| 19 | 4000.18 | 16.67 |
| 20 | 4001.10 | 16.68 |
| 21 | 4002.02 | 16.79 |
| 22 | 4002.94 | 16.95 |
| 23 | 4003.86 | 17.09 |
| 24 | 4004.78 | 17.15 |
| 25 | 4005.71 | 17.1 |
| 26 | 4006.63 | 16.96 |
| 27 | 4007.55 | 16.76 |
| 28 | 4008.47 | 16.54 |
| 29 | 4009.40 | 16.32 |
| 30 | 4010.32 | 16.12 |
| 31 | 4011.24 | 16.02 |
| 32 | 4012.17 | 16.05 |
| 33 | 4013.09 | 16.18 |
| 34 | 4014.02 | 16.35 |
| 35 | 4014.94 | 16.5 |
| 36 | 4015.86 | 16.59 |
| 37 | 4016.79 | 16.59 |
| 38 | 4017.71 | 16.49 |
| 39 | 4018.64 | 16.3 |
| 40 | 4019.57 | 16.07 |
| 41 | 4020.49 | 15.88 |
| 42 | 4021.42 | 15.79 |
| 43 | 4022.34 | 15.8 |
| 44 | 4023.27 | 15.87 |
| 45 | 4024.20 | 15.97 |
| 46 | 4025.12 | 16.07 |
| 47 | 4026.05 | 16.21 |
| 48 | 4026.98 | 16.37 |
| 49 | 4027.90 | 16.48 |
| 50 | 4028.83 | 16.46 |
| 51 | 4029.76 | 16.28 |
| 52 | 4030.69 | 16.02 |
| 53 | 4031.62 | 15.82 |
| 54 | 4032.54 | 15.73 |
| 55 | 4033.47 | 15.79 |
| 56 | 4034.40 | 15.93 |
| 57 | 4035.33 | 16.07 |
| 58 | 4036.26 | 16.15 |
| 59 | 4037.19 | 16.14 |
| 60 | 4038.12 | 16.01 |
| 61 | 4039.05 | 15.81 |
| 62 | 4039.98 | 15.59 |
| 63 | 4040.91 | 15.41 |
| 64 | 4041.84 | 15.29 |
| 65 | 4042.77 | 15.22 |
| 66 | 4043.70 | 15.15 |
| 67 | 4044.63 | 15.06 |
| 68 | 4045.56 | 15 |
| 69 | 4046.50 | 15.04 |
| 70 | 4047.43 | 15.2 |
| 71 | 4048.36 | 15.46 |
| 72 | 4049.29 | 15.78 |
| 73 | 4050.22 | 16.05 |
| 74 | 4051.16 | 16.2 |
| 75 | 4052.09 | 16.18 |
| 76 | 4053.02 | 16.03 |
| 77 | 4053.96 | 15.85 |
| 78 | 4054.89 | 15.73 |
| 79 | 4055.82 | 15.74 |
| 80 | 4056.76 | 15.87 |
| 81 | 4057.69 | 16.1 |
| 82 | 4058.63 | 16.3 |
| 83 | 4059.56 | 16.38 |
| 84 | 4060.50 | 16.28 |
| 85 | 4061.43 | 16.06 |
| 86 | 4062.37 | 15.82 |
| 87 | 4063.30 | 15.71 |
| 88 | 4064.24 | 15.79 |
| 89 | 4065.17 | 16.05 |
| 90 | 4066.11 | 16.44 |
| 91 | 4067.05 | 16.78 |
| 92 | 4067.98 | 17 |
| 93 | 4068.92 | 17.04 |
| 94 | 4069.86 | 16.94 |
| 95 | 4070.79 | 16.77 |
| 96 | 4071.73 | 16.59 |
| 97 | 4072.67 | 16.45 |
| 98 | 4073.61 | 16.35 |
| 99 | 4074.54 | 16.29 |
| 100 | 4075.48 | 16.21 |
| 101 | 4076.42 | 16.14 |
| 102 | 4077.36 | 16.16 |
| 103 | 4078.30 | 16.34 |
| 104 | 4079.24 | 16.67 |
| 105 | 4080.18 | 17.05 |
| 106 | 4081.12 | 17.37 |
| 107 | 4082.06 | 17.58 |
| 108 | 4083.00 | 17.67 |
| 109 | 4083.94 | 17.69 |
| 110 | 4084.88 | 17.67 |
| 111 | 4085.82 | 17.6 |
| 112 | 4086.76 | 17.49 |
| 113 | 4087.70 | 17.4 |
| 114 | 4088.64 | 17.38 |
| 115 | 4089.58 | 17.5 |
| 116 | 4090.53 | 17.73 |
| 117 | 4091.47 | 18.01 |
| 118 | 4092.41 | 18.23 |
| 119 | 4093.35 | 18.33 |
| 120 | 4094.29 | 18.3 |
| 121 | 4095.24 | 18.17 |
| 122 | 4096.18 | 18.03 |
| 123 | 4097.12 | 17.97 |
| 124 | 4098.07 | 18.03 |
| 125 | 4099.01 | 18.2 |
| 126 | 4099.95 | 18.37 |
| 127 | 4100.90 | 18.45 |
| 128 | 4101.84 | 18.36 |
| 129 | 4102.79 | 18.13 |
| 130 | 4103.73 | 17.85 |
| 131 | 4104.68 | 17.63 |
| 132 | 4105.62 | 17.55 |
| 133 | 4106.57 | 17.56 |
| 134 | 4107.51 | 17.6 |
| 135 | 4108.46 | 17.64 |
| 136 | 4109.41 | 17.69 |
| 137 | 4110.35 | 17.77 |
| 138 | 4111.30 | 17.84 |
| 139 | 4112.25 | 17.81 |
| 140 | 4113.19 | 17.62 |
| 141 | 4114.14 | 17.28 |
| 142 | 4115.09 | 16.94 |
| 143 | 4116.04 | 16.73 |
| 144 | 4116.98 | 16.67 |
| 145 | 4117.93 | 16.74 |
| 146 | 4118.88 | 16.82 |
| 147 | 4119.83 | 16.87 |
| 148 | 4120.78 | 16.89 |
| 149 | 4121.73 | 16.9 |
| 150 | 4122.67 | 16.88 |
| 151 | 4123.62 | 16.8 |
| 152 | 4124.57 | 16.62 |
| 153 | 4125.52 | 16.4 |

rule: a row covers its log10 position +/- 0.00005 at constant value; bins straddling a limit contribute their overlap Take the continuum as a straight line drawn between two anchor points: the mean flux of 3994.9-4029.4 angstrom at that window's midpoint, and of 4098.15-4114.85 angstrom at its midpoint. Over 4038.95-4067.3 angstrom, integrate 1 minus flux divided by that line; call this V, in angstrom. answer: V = 2.18 angstrom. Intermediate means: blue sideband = 16.5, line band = 15.8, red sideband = 17.8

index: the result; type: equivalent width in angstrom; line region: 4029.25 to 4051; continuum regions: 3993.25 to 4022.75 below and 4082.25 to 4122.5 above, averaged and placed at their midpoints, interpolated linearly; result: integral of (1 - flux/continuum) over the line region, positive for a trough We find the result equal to 1.71 angstrom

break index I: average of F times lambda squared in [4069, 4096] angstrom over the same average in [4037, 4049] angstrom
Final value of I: 1.14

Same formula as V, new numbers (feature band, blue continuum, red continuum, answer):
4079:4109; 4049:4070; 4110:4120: -1.8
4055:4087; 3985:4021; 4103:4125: 1.1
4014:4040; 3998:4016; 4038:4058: 0.0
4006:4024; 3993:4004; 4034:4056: 0.4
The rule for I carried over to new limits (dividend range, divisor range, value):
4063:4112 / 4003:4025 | 1.10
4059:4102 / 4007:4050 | 1.10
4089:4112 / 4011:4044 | 1.16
